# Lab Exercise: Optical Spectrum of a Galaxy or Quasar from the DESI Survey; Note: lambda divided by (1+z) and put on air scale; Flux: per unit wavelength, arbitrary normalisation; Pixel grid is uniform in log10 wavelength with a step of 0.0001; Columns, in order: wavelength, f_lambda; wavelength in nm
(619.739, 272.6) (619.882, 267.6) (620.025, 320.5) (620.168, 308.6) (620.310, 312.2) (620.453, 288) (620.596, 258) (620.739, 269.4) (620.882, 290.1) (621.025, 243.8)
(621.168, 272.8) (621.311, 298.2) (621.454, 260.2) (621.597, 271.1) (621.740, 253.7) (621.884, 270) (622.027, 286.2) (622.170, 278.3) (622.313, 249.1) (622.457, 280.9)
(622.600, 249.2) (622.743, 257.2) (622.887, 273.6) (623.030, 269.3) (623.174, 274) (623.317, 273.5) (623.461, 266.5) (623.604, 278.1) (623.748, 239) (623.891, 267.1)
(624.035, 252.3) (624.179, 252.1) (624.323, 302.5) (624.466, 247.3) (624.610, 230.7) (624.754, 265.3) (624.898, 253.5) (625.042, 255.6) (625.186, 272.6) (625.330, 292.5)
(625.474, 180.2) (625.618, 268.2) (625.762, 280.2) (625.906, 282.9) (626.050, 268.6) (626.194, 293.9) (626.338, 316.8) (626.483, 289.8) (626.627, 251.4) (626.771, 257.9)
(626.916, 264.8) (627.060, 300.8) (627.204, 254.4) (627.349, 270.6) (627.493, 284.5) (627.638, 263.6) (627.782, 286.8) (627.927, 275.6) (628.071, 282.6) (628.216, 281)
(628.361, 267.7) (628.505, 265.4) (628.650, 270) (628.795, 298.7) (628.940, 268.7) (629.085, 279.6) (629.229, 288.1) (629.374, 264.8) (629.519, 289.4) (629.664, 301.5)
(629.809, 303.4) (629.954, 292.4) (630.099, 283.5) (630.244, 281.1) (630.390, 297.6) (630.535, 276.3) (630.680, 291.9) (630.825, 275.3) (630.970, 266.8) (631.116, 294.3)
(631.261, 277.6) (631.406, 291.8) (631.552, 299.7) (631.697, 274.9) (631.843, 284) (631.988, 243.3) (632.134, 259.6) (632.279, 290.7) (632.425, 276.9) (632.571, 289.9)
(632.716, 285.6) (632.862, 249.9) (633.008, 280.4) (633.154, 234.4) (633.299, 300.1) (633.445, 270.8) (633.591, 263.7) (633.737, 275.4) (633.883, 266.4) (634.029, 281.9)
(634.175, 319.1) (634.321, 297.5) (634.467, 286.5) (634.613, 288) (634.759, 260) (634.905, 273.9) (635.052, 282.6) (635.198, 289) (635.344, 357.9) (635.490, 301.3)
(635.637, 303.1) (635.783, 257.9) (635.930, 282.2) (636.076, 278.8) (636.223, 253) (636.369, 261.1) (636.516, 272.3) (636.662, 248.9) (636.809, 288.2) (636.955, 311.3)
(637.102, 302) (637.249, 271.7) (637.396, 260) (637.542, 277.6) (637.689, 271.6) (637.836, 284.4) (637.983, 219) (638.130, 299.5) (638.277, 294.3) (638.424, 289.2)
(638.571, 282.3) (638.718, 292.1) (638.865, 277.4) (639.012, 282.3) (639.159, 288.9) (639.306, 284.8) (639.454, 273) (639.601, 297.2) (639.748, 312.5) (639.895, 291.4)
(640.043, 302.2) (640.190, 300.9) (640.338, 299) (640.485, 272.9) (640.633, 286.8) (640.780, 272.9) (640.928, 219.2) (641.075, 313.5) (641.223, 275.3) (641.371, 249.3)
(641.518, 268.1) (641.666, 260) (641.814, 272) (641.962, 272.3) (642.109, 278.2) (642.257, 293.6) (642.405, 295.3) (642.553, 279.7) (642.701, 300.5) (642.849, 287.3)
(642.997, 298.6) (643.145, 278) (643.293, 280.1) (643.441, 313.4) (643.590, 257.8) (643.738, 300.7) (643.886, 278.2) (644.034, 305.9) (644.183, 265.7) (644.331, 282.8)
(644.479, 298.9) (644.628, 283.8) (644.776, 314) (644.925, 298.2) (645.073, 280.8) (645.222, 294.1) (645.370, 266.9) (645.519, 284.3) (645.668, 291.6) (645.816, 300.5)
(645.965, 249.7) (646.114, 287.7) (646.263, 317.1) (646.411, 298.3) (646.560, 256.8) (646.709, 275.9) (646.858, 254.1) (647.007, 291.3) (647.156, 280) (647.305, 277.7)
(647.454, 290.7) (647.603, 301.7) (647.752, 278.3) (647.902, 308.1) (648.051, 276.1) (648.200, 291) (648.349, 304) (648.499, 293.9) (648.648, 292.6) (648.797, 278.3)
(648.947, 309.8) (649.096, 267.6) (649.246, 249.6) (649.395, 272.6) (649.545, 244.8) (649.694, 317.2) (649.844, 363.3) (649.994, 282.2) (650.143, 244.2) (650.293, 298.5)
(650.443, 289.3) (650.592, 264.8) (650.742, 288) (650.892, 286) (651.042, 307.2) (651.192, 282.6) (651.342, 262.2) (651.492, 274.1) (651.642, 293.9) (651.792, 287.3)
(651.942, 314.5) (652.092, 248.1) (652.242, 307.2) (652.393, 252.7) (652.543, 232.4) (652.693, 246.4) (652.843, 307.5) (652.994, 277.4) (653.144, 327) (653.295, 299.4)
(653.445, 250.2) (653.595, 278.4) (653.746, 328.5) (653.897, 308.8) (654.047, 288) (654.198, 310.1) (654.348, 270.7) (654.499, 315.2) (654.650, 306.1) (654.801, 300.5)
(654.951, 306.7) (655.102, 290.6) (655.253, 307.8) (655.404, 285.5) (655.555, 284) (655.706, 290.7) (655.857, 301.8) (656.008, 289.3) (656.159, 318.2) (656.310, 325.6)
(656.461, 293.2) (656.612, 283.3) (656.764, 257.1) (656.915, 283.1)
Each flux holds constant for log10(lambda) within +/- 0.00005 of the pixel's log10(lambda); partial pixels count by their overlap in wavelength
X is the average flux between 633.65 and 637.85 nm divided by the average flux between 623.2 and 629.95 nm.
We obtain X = 1.04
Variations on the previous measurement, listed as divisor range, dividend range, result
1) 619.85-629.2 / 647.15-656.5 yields 1.06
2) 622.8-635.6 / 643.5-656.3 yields 1.04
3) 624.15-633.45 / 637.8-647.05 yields 1.03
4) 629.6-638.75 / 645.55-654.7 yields 1.02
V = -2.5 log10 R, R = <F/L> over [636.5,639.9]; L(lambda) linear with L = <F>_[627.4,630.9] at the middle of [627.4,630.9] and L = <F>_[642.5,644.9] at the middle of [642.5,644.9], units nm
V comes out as 0.02 mag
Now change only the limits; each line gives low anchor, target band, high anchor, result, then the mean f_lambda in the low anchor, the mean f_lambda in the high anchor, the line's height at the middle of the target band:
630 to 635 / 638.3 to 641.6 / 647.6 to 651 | 0.00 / 279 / 287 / 283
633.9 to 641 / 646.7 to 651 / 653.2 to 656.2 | 0.02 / 283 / 296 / 292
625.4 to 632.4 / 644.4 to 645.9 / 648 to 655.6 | -0.02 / 278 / 288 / 285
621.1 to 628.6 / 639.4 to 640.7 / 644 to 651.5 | -0.05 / 269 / 286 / 280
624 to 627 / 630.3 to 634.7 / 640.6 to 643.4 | -0.03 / 266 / 278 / 271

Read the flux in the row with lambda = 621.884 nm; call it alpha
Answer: 270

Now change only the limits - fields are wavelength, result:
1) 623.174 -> 274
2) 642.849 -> 287.3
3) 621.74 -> 253.7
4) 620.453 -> 288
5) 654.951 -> 306.7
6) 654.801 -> 300.5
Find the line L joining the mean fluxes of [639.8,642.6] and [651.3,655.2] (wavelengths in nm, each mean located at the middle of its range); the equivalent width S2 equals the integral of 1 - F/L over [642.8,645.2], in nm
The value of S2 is -0.07 nm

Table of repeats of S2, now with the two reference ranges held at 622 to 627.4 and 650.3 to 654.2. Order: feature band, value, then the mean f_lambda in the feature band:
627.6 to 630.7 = -0.14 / 282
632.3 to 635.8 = -0.14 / 284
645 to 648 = -0.03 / 284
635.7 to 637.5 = 0.00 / 274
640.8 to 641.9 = 0.05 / 266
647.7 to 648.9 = -0.04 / 291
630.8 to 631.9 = -0.05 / 283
